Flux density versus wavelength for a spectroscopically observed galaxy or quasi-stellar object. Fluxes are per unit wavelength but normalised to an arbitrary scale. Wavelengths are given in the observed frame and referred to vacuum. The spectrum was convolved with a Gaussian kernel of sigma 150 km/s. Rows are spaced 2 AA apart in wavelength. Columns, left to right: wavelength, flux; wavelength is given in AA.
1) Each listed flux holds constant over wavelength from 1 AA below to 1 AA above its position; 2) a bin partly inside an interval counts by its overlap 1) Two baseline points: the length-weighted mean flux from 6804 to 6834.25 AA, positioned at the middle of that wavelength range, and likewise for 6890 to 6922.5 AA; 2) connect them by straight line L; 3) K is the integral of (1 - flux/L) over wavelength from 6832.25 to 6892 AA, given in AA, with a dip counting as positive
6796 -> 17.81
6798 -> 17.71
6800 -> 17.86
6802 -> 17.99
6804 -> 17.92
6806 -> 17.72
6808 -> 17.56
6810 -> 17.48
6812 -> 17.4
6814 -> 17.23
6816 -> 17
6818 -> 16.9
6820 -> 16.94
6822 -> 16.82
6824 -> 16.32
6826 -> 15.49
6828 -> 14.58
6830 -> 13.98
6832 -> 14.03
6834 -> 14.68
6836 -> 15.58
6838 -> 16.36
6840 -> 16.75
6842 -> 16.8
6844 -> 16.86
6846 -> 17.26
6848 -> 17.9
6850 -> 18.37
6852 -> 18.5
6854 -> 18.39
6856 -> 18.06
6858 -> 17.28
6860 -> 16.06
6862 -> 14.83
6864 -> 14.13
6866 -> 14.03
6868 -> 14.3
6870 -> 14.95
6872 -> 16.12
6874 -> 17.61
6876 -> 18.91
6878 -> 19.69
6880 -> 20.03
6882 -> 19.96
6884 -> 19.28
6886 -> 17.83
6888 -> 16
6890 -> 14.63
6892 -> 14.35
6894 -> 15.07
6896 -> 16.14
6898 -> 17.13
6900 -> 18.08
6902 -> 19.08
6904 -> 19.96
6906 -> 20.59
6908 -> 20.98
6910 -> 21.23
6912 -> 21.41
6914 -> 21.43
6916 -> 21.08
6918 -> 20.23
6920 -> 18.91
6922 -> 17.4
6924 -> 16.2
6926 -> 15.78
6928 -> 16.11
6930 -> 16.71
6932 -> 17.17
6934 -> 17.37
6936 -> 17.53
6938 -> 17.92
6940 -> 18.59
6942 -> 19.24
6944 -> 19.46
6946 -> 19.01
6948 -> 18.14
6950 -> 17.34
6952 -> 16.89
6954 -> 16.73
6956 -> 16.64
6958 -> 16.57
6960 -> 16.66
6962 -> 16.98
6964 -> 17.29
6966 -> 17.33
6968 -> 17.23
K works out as 2.46 AA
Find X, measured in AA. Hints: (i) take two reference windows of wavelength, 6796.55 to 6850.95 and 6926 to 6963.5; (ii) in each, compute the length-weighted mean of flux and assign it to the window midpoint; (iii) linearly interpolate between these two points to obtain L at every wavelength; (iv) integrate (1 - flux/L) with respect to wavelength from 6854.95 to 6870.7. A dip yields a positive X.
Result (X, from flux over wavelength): 1.4 AA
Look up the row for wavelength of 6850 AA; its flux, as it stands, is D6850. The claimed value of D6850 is 18.37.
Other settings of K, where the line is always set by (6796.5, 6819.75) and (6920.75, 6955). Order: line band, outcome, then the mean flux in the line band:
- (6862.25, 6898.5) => 1.83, 16.6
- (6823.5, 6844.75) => 2.38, 15.6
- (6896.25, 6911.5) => -1.70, 19.5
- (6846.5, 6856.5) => -0.39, 18.2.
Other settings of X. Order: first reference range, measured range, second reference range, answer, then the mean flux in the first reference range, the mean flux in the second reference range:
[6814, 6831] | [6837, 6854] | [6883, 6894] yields -1.3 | 16.1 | 16.3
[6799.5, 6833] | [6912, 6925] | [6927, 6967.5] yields -1.6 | 16.6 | 17.5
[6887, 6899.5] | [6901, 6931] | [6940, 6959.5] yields -4.8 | 15.7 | 17.8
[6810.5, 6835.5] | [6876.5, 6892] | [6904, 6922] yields 0.9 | 16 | 20.5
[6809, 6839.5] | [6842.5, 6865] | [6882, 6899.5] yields -1.1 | 16.1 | 16.6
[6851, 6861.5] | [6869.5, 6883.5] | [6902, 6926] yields 0.0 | 17.5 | 19.7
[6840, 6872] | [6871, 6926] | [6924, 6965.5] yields -4.9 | 16.5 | 17.4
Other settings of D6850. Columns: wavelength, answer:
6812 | 17.4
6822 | 16.82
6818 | 16.9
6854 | 18.39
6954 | 16.73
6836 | 15.58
